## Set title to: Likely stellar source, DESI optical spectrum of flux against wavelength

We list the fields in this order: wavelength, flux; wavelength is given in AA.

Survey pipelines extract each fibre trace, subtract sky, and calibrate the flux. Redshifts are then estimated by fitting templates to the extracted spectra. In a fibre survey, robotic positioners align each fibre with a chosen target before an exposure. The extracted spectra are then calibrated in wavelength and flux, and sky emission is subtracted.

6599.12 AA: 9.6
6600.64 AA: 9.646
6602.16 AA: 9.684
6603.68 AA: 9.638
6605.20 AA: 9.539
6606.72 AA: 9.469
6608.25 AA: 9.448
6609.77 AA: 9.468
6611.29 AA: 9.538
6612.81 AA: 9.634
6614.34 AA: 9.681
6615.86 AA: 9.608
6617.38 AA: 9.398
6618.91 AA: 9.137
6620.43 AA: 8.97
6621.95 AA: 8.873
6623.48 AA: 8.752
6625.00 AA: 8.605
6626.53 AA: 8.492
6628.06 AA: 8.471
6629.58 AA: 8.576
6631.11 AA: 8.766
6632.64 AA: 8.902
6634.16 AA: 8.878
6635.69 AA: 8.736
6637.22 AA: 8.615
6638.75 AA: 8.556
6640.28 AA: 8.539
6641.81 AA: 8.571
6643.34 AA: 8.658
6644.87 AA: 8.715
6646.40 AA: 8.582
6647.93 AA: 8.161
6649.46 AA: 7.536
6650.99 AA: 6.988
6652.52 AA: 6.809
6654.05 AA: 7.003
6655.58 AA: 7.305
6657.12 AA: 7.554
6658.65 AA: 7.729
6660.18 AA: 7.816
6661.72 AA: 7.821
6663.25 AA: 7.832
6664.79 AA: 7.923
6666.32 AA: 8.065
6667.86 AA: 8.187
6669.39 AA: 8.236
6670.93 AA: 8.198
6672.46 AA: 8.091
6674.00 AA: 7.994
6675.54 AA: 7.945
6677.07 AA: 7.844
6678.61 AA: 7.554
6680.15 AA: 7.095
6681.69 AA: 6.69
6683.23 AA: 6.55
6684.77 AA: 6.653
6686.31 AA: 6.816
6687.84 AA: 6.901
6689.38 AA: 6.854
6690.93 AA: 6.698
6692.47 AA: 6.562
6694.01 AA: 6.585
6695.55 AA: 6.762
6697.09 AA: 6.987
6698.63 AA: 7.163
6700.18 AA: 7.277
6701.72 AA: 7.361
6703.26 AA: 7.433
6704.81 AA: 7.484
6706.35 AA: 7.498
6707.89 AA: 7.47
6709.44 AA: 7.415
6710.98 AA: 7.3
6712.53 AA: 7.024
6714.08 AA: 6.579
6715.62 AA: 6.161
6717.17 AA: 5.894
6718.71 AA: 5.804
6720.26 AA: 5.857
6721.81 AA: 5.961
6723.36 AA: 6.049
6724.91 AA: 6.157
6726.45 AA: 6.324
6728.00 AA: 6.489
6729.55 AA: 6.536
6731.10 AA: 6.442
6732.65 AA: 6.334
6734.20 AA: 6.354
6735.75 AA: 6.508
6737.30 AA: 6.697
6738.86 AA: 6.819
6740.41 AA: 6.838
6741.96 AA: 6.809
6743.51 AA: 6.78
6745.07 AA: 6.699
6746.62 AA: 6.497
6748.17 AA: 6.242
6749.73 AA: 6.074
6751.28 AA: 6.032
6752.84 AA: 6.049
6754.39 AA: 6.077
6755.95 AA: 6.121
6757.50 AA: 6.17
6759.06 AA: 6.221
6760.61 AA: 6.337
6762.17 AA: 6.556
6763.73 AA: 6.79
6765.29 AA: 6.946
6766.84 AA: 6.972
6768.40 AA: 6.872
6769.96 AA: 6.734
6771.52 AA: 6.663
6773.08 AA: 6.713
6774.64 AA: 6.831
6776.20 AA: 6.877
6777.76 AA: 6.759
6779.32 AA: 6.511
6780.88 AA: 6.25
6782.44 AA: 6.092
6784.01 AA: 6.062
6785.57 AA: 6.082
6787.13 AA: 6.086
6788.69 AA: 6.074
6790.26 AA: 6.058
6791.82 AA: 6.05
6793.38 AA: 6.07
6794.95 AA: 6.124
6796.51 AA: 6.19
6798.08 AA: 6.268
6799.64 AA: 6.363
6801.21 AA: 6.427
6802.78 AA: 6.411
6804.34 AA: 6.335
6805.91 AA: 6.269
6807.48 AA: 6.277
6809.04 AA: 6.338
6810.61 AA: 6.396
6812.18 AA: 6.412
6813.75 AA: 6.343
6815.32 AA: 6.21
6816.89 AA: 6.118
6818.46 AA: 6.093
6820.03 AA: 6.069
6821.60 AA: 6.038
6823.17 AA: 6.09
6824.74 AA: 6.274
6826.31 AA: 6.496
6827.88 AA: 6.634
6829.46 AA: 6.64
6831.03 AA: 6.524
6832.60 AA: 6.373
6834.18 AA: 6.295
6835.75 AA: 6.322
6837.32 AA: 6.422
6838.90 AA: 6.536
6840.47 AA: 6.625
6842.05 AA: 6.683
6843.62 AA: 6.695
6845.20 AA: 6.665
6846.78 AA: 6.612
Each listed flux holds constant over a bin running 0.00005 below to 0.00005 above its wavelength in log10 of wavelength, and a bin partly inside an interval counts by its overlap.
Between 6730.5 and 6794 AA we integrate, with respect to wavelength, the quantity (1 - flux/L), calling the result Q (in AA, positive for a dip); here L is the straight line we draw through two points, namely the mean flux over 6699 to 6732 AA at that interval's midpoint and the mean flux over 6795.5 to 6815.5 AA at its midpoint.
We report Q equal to 0.6 AA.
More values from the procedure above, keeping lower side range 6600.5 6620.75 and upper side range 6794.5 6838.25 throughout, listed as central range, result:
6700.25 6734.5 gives 5.2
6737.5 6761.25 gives 3.1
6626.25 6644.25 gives 0.9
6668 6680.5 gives 0.9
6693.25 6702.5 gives 1.3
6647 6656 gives 1.6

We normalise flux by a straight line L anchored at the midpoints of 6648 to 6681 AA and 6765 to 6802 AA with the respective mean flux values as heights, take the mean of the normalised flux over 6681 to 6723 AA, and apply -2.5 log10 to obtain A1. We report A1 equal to 0.08 mag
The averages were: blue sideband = 7.7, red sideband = 6.41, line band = 6.8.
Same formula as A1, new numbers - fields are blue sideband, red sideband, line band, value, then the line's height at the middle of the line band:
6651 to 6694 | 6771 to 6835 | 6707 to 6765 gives 0.07 mag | 6.88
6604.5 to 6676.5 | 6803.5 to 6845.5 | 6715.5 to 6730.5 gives 0.22 mag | 7.53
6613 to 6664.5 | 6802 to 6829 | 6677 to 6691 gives 0.14 mag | 7.85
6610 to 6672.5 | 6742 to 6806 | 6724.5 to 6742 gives 0.08 mag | 7.01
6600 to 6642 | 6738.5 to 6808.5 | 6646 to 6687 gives 0.10 mag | 8.28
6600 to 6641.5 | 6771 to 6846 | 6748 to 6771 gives 0.10 mag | 7.07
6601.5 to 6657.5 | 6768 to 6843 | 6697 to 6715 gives 0.06 mag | 7.68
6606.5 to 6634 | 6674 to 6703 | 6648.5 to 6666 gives 0.07 mag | 7.98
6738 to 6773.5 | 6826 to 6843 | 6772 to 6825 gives 0.04 mag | 6.51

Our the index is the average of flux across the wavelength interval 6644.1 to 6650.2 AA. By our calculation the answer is 8.25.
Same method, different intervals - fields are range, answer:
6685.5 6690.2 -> 6.85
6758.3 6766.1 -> 6.58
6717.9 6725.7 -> 5.97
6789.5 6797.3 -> 6.1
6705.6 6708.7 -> 7.48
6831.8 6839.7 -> 6.39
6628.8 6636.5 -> 8.77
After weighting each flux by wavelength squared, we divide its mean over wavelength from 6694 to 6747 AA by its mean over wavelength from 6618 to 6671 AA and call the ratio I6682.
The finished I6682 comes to 0.83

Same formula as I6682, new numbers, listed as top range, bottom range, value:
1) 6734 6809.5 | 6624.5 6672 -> 0.82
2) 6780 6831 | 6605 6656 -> 0.76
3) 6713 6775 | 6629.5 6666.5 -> 0.82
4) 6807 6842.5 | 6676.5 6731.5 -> 0.97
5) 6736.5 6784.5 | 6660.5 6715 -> 0.91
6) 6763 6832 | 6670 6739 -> 0.95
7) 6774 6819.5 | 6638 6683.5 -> 0.84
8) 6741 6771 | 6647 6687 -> 0.88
